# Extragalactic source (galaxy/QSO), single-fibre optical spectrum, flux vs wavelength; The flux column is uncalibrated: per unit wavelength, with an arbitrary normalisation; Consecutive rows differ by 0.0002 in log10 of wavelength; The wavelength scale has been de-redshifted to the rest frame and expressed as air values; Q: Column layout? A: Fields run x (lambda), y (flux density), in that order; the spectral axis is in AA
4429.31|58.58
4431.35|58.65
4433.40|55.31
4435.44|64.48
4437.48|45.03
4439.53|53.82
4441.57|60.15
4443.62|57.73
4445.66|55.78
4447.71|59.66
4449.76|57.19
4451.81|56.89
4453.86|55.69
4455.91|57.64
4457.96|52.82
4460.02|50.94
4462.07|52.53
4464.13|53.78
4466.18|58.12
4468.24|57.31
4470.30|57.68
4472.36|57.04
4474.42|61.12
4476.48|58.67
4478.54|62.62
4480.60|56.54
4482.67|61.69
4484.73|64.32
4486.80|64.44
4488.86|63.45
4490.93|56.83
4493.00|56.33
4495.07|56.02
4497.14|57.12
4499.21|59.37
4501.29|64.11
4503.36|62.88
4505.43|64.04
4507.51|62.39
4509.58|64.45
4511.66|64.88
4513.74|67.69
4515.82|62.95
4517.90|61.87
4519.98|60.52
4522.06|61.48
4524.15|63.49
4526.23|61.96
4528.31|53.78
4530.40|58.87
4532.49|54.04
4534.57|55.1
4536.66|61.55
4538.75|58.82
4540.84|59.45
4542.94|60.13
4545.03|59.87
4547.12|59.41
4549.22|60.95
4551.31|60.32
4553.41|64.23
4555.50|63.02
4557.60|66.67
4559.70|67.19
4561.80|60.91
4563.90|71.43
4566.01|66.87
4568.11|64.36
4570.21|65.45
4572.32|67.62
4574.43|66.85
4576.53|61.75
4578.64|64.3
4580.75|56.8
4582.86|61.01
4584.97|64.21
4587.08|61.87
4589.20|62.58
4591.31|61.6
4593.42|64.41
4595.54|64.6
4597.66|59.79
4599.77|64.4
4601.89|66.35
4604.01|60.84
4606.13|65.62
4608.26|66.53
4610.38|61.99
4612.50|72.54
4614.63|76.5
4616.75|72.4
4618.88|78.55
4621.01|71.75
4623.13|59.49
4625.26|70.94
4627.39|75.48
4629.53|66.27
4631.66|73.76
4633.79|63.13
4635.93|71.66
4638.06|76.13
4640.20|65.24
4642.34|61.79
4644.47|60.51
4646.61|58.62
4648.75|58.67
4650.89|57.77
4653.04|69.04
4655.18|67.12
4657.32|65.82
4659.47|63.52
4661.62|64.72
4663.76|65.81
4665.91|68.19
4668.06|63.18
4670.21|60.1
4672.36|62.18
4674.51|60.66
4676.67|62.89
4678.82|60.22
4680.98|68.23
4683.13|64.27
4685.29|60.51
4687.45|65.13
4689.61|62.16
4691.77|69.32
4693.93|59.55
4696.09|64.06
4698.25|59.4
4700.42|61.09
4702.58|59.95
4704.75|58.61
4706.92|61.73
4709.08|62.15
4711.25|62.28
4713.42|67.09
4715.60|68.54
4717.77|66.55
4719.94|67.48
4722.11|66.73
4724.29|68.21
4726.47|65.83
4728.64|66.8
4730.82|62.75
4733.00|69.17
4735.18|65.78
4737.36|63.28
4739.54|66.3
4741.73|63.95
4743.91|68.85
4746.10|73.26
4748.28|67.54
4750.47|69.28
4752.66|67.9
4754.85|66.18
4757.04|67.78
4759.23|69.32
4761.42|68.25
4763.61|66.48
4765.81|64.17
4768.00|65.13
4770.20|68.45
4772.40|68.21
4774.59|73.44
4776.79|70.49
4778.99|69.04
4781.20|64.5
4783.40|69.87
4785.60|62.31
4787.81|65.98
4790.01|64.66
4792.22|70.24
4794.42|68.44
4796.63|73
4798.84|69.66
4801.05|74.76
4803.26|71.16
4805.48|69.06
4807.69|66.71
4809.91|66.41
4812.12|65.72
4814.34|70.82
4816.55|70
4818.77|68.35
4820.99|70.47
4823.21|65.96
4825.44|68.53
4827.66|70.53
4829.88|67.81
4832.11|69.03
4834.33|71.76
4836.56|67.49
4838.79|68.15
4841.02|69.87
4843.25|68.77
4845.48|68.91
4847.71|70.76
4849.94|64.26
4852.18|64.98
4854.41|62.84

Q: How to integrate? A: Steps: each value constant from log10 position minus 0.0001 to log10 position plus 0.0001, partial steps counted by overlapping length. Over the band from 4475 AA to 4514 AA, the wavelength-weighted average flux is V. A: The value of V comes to 61.3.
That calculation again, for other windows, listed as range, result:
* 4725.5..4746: 66.2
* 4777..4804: 68.7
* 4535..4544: 59.6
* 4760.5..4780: 68.2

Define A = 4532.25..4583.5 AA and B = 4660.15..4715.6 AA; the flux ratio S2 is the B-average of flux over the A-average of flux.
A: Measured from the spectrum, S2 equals 1.01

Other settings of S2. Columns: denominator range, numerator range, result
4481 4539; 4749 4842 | 1.12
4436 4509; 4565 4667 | 1.13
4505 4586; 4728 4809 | 1.09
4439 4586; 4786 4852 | 1.14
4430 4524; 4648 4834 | 1.12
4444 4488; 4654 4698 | 1.10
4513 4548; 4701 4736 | 1.08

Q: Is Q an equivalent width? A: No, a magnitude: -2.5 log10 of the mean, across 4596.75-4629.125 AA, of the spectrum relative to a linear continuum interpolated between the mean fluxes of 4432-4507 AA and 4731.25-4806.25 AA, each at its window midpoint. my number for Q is -0.089 mag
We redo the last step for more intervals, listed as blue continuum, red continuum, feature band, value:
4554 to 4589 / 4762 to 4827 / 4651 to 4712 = 0.05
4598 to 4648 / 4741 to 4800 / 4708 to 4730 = 0.03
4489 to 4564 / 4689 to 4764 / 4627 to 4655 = -0.04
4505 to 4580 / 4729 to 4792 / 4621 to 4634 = -0.07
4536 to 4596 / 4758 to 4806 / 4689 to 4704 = 0.07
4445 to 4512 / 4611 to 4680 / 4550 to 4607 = -0.01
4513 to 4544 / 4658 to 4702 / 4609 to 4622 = -0.17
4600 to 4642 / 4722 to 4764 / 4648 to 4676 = 0.08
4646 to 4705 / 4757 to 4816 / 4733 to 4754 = -0.02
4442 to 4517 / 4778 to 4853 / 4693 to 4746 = 0.02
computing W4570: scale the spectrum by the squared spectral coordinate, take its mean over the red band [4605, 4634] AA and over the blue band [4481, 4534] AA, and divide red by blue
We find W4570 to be 1.2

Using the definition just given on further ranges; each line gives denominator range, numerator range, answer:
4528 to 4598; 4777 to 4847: 1.23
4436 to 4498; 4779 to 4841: 1.39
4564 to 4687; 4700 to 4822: 1.09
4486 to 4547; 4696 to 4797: 1.21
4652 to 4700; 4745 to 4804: 1.12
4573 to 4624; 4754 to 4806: 1.13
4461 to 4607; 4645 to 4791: 1.15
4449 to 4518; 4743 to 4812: 1.31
